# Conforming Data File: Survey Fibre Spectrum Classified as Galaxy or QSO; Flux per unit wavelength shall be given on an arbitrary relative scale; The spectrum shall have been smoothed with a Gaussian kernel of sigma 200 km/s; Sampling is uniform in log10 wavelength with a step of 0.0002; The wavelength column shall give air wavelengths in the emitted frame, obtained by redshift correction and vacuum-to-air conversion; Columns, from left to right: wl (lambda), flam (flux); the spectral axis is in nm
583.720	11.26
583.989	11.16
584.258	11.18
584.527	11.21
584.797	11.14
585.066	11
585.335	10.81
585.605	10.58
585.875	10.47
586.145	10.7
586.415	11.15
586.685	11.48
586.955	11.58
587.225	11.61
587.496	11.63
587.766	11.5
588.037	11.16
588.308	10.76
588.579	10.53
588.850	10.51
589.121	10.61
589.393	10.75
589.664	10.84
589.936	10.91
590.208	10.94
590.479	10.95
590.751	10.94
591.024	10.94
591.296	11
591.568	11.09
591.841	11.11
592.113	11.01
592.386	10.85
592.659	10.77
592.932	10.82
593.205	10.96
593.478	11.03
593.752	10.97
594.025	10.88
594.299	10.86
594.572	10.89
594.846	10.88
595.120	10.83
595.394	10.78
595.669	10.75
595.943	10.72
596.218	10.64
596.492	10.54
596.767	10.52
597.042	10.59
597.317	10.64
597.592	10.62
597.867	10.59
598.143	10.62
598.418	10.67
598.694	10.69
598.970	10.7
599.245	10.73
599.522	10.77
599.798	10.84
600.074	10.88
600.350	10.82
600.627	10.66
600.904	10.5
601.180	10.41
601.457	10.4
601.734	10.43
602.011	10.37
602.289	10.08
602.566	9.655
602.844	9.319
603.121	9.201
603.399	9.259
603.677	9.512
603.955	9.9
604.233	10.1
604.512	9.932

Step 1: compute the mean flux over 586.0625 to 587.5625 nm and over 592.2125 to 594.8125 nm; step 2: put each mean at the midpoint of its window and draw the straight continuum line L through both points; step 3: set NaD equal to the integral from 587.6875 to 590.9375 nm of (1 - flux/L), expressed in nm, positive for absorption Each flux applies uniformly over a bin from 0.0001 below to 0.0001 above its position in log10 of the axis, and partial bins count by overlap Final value 0.10 nm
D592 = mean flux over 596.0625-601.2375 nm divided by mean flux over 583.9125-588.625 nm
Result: 0.96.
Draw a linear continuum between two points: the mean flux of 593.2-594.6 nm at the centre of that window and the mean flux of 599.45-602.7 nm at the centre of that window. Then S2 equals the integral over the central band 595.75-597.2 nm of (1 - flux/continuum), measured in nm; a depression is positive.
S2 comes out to 0.02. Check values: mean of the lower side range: 10.9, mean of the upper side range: 10.5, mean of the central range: 10.6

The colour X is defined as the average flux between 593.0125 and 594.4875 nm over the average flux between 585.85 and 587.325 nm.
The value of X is 0.98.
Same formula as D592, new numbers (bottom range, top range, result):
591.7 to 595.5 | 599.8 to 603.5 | 0.93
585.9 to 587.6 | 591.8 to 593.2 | 0.97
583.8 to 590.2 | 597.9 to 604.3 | 0.93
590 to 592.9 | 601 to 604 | 0.90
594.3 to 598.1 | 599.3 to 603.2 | 0.97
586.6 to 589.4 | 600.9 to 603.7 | 0.89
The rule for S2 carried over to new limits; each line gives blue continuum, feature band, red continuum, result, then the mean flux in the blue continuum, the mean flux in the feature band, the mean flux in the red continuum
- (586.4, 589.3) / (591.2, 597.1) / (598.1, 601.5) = 0.028 nm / 11.1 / 10.8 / 10.7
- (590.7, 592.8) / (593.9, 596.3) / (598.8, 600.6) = 0.017 nm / 11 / 10.8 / 10.8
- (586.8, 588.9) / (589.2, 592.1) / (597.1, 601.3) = 0.032 nm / 11.2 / 10.9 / 10.7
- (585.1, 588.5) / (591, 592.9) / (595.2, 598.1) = -0.017 nm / 11.1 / 11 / 10.6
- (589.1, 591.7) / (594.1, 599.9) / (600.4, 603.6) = -0.166 nm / 10.9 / 10.7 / 10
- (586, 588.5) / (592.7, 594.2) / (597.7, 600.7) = 0.009 nm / 11.3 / 10.9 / 10.7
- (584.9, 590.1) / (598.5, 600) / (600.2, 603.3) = -0.065 nm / 11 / 10.7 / 10.2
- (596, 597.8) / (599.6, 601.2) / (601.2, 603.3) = -0.085 nm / 10.6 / 10.7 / 9.94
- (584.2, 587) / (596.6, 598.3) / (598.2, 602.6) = 0.008 nm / 11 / 10.6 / 10.6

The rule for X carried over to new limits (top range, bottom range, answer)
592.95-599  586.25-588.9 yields 0.96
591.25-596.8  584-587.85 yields 0.97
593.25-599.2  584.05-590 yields 0.98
